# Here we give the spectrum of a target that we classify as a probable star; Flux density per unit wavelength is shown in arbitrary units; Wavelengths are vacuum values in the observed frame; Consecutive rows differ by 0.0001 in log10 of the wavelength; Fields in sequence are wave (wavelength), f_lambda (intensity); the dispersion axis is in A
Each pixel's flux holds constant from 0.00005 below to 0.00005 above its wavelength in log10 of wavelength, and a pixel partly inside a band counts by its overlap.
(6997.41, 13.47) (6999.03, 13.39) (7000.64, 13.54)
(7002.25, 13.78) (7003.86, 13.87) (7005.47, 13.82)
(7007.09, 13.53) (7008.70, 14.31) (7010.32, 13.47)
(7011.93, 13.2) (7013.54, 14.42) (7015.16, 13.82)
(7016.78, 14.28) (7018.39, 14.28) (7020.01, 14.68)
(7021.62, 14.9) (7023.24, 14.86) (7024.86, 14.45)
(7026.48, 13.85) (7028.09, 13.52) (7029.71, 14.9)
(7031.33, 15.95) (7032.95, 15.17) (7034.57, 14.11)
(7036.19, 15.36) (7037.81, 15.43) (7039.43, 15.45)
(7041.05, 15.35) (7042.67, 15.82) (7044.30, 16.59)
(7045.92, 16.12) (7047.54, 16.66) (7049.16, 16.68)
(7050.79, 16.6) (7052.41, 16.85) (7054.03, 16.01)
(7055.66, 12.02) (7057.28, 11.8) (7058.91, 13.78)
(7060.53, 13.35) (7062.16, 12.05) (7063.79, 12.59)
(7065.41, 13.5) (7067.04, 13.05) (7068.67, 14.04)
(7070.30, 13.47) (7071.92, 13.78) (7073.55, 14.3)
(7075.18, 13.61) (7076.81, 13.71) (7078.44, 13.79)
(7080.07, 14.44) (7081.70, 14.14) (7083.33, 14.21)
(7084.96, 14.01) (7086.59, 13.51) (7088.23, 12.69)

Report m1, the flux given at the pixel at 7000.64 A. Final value 13.54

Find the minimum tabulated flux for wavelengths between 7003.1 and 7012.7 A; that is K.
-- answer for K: 13.2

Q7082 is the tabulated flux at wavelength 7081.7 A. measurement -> 14.14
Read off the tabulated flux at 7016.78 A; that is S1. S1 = 14.28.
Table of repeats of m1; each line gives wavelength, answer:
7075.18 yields 13.61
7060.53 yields 13.35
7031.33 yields 15.95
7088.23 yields 12.69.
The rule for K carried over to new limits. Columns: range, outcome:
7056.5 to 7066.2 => 11.8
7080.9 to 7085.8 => 14.01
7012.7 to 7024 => 13.82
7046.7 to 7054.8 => 16.01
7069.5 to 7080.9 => 13.47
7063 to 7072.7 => 12.59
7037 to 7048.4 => 15.35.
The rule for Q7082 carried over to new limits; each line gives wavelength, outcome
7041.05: 15.35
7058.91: 13.78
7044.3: 16.59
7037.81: 15.43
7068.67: 14.04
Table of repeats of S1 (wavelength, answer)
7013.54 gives 14.42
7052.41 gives 16.85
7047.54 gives 16.66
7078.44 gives 13.79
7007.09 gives 13.53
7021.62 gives 14.9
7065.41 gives 13.5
